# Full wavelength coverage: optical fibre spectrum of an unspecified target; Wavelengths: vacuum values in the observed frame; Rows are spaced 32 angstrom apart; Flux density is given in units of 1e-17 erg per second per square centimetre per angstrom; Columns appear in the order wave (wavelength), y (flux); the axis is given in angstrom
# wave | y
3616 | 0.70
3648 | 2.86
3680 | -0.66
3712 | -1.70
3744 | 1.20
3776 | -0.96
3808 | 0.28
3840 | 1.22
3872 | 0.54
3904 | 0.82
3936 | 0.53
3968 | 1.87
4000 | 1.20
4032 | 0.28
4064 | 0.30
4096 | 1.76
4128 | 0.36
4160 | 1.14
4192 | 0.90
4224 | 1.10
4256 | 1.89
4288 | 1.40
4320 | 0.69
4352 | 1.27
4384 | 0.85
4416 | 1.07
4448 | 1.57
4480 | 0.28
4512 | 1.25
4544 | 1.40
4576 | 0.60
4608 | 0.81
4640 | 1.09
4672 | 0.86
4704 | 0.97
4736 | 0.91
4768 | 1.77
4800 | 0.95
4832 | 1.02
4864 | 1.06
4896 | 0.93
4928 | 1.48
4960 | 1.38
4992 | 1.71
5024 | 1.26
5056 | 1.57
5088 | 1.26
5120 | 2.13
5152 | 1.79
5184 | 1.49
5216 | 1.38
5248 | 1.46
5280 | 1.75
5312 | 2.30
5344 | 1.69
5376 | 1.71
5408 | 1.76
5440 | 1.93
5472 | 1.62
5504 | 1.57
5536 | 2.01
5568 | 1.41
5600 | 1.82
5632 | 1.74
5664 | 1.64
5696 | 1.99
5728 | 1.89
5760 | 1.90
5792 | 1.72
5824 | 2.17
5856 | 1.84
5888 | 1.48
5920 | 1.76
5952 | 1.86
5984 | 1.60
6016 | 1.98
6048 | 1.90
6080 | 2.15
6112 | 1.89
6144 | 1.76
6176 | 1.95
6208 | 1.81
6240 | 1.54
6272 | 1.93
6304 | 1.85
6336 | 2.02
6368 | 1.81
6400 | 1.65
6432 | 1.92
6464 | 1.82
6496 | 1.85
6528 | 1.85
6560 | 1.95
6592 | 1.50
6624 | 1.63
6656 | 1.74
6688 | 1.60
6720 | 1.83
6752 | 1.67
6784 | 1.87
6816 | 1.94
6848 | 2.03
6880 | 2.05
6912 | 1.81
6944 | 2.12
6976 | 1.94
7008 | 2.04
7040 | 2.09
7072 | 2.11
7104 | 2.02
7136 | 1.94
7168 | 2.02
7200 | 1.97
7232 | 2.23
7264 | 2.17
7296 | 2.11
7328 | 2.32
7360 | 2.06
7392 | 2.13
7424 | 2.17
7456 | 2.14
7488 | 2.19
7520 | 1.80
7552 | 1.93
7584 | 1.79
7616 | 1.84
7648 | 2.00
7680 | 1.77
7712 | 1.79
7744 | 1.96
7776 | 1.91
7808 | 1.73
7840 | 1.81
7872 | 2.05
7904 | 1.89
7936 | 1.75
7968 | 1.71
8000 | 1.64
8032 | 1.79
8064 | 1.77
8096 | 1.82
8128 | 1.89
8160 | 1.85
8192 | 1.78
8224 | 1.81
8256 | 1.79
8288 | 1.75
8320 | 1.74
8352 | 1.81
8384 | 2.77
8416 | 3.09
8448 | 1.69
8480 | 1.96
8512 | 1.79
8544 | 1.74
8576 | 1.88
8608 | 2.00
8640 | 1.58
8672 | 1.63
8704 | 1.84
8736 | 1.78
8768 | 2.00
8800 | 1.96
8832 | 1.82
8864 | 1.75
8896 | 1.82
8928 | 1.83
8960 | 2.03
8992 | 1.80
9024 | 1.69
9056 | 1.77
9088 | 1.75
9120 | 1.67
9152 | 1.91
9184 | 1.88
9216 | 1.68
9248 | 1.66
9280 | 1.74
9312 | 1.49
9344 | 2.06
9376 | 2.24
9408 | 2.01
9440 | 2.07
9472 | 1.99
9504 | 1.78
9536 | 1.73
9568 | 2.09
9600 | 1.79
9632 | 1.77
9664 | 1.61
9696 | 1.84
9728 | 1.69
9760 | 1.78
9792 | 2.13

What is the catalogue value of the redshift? 0.279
